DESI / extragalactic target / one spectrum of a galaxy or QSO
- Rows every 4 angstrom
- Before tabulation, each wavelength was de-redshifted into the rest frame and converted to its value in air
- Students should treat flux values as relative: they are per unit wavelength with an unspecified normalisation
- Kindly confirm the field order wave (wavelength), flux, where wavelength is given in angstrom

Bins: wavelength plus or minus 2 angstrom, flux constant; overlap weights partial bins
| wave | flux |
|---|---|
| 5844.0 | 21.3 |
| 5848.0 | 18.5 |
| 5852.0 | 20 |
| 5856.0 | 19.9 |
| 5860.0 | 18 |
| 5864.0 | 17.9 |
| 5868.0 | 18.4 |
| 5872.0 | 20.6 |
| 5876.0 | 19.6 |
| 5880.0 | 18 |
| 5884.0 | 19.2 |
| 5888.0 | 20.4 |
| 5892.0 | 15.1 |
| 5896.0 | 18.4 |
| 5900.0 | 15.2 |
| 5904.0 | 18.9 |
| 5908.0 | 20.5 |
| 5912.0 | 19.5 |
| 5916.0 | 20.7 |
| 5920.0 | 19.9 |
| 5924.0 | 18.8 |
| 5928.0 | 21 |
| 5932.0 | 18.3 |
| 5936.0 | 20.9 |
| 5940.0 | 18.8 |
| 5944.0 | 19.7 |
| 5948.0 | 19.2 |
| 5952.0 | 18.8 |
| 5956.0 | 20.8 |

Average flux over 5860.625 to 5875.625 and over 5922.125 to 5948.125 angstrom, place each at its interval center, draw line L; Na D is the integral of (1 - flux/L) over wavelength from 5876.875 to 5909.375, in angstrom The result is 1.6 angstrom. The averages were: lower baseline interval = 18.9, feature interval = 18.2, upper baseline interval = 19.6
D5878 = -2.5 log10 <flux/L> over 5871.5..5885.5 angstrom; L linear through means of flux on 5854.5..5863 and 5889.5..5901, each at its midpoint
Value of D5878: -0.10 mag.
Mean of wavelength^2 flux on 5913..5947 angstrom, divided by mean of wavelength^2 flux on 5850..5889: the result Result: 1.05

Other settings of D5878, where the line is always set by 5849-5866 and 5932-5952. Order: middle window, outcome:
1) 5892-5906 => 0.12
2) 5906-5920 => -0.05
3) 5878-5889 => 0.00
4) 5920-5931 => -0.02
